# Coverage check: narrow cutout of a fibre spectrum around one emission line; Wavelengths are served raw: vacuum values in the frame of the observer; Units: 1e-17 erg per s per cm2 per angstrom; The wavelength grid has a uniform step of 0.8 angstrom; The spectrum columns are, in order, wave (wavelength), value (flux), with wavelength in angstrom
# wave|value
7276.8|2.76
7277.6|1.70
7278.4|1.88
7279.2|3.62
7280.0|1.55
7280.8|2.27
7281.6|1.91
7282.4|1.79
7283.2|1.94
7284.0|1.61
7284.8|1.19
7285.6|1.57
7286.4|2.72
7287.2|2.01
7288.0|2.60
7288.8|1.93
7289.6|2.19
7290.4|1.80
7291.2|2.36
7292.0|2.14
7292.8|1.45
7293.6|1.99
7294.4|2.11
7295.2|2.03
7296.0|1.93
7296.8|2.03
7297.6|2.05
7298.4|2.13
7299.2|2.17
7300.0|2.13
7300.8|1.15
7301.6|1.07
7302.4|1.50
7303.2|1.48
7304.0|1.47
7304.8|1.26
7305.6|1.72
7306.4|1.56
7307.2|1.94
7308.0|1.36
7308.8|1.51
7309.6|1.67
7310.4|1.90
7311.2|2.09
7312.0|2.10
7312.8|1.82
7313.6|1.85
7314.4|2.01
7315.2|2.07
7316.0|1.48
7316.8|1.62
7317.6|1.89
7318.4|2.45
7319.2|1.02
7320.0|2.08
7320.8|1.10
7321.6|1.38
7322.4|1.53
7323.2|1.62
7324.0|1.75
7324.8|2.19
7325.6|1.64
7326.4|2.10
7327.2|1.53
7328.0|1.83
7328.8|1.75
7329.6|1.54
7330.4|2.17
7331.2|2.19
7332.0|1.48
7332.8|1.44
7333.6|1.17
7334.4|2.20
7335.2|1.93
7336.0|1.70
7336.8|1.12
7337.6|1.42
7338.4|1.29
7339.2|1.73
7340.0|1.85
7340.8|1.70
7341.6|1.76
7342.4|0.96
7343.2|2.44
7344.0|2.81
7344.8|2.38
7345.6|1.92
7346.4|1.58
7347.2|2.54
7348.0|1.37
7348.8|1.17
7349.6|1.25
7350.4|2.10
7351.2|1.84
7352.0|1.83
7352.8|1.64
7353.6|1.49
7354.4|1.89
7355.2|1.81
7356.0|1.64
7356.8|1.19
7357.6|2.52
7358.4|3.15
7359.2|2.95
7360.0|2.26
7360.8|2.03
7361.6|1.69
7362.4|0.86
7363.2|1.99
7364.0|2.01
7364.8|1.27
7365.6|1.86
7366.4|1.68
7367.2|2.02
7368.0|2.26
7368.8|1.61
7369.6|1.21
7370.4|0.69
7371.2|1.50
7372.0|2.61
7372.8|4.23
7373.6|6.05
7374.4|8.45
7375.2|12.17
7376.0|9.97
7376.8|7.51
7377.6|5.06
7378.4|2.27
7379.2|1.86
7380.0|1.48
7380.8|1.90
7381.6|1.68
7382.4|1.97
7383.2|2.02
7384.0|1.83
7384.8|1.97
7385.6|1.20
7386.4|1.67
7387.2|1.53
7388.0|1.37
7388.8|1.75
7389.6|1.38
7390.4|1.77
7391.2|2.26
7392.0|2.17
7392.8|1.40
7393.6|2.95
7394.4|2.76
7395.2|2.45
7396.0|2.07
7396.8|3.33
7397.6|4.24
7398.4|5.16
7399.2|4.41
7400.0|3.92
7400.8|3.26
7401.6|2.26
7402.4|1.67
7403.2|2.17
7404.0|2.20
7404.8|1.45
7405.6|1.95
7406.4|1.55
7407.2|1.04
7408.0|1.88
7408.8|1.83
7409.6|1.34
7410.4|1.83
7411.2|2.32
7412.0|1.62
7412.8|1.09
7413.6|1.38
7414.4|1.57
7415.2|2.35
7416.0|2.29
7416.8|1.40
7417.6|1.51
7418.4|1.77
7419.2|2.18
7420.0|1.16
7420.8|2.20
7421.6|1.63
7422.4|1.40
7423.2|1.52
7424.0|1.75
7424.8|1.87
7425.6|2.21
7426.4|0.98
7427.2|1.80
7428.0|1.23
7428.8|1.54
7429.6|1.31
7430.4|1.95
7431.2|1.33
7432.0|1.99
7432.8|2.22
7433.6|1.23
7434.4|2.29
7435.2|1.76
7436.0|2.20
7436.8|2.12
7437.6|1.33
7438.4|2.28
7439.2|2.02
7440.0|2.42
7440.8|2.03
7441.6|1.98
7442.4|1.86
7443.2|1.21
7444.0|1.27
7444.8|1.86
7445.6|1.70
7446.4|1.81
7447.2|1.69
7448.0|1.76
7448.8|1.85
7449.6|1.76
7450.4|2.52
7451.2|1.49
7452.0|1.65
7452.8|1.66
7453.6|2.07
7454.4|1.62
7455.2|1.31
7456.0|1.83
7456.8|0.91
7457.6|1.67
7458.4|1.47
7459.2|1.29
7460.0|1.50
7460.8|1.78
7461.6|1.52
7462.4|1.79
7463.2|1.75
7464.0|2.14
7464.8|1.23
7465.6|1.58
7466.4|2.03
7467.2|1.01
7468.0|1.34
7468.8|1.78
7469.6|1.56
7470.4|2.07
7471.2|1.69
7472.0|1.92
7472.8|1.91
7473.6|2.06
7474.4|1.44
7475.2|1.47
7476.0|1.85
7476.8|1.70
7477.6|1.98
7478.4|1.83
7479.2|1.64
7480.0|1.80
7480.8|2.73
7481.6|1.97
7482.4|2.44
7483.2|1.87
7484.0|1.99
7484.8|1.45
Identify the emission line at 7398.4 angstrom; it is [N II] 6583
